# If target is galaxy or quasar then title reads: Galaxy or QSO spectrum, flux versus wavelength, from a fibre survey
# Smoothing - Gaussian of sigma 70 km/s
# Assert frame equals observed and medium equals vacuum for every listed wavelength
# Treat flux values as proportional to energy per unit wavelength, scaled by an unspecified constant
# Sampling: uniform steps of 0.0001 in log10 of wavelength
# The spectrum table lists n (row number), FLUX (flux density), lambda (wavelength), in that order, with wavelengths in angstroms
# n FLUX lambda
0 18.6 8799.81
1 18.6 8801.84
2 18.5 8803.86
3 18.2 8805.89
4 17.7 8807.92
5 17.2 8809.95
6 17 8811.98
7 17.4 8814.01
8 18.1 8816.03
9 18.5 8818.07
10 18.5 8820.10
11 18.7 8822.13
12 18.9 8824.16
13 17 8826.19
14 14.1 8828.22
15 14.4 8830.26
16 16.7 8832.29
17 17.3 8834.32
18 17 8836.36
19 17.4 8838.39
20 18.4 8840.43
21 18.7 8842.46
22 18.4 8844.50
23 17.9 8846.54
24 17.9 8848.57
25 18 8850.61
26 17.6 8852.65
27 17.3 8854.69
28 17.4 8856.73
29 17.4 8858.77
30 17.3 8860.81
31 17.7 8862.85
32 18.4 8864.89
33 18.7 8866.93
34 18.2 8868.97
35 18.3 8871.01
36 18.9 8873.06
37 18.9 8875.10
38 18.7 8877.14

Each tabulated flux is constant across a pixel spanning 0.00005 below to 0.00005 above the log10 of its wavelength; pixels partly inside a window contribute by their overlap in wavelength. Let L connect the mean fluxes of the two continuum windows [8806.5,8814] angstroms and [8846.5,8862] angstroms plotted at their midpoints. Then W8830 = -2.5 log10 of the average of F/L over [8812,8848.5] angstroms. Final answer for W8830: 0.00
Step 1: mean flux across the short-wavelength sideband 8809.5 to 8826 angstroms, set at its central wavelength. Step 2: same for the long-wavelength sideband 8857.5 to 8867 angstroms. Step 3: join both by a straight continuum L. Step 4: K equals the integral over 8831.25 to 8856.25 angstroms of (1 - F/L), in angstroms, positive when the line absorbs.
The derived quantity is 0.3 angstroms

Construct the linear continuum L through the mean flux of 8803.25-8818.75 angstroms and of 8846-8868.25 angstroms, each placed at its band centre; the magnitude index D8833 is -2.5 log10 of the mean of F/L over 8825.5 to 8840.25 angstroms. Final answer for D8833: 0.09 mag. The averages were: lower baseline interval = 17.8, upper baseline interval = 17.8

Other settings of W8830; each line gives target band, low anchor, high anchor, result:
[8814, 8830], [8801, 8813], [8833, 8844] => 0.018 mag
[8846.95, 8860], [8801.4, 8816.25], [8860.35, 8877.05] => 0.037 mag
